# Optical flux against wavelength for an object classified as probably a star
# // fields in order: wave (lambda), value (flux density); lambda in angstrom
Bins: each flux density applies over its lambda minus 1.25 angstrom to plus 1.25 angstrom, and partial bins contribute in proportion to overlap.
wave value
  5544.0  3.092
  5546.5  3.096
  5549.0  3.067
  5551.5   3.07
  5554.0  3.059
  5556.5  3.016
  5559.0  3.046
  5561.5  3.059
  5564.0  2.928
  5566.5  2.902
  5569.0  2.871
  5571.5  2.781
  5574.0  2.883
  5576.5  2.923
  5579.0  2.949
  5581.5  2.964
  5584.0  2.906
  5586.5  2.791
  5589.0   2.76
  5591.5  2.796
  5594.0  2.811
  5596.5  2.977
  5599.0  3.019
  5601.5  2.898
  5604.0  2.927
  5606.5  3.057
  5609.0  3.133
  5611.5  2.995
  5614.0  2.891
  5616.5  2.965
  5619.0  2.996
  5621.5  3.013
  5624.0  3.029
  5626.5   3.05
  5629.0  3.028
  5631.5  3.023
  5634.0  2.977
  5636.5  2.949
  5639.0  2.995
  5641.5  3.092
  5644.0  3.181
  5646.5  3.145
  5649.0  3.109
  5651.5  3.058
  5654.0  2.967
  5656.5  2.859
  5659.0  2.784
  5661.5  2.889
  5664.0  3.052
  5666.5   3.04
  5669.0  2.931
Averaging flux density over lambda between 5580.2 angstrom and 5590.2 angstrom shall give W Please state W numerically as 2.86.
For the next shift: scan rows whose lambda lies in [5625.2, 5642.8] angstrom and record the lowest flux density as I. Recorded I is 2.949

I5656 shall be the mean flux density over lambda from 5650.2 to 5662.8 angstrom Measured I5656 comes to 2.91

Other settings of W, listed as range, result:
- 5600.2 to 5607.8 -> 2.96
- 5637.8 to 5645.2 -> 3.09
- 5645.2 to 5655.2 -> 3.07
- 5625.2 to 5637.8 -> 3.01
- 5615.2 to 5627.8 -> 3.01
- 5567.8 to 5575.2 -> 2.84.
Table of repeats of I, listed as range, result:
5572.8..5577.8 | 2.883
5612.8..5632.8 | 2.891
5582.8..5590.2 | 2.76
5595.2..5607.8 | 2.898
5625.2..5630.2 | 3.028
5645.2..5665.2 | 2.784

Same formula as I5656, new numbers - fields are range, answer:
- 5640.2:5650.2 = 3.13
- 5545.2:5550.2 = 3.08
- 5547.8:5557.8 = 3.05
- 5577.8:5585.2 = 2.94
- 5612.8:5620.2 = 2.95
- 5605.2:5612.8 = 3.06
